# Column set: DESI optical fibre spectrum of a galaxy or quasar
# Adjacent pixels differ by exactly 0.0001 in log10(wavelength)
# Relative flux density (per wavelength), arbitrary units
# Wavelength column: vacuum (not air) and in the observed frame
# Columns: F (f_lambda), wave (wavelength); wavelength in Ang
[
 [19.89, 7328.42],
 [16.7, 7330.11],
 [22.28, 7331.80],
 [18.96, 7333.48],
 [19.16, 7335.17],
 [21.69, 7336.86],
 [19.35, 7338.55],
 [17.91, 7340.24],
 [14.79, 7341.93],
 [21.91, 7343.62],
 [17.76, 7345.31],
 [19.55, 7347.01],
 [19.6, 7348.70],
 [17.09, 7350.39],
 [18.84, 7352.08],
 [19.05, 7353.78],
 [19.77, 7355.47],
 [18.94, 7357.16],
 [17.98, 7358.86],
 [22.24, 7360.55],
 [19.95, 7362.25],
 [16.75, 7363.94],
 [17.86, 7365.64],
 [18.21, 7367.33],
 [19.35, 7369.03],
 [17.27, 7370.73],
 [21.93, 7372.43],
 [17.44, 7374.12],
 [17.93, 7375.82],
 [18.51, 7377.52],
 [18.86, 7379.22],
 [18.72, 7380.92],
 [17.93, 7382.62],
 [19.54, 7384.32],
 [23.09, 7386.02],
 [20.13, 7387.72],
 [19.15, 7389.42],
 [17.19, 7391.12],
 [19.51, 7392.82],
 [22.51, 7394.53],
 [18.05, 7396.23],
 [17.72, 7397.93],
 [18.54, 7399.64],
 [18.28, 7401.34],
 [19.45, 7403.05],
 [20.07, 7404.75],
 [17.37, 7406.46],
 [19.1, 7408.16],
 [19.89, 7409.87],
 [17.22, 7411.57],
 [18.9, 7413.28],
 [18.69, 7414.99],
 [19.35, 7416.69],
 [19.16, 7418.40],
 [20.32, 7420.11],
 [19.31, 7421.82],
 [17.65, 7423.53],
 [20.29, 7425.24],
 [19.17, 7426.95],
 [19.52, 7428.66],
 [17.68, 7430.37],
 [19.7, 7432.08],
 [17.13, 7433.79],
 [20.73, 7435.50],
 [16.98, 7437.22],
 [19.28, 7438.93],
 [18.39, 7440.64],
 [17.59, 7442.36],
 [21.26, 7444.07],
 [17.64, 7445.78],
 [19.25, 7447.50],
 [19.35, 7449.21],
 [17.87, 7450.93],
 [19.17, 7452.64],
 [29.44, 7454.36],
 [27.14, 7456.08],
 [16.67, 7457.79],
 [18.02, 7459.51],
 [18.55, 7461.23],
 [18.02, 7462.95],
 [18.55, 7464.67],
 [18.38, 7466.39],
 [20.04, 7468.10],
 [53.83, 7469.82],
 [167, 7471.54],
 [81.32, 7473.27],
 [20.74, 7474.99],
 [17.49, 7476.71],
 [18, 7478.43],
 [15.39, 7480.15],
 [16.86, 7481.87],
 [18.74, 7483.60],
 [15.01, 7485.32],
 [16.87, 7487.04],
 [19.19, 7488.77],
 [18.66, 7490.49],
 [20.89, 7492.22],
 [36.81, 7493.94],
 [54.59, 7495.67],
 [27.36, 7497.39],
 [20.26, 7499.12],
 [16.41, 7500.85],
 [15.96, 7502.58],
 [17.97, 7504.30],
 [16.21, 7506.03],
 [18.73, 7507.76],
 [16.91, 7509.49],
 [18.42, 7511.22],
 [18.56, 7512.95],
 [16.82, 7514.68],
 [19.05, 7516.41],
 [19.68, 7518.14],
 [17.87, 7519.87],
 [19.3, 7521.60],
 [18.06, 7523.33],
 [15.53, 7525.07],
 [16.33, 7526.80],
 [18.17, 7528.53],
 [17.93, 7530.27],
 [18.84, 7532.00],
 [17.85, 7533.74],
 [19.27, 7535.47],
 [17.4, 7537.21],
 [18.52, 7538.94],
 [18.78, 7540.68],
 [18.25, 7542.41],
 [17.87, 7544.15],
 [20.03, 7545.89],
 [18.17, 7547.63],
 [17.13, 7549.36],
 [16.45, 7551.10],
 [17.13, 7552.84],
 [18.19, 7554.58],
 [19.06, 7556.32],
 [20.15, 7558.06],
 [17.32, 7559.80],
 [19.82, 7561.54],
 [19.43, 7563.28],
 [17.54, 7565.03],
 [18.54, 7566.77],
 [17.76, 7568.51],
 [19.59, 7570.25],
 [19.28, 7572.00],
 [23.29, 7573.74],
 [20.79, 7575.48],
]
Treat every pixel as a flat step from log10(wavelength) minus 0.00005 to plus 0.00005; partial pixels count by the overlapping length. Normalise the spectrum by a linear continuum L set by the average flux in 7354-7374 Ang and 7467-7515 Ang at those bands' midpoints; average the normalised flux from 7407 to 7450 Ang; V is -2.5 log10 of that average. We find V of 0.26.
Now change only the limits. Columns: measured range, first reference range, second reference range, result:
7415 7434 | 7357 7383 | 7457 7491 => 0.29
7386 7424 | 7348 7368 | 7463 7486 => 0.33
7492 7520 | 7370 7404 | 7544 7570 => -0.19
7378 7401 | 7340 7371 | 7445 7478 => 0.20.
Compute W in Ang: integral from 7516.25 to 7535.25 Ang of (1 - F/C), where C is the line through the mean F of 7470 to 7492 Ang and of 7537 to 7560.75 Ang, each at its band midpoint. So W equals 4.7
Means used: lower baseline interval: 35.6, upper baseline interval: 18.2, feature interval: 18.1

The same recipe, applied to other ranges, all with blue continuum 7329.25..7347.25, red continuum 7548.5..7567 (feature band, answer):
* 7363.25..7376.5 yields 0.4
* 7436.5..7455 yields -0.9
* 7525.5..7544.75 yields 0.3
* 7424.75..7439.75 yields -0.2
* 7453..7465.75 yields -1.5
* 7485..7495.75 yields -3.5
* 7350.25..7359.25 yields 0.1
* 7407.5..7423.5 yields -0.2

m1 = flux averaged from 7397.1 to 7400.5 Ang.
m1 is 18.1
